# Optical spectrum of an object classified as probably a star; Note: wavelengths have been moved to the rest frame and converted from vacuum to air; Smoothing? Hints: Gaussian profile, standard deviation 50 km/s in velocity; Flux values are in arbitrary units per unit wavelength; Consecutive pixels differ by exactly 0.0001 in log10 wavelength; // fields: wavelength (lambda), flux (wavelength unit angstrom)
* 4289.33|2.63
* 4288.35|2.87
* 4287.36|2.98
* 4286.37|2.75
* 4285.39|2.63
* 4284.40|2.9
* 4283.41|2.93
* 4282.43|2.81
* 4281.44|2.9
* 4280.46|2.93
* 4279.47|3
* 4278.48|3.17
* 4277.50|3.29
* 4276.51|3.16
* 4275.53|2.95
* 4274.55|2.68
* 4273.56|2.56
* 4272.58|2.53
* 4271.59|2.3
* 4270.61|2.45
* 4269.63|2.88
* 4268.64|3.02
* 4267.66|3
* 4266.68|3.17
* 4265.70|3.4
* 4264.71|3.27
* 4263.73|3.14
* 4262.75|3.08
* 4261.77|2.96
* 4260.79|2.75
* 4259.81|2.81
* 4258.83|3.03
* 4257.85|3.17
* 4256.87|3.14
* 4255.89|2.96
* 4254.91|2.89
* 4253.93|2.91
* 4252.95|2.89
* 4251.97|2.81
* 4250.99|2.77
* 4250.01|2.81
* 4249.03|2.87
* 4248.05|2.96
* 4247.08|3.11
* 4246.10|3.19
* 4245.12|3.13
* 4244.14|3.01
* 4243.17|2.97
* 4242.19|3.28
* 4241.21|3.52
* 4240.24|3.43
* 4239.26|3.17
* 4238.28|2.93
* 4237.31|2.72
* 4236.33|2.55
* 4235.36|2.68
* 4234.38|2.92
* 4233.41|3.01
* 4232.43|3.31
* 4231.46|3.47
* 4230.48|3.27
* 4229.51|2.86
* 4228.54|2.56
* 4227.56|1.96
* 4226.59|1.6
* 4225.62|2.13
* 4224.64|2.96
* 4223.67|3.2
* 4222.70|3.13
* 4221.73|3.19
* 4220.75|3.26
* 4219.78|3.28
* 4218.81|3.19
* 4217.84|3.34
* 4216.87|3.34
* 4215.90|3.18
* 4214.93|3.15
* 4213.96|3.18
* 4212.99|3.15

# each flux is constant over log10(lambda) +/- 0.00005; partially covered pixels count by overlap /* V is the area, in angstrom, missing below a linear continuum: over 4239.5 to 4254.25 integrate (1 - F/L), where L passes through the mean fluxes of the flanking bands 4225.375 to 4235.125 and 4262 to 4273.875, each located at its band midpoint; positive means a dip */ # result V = -1.3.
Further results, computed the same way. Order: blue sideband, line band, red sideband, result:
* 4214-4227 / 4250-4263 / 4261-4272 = 0.2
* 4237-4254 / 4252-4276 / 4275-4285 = 0.8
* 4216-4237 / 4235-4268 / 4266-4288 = -1.4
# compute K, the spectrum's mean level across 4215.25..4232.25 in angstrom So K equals 2.95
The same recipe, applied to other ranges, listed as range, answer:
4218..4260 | 2.96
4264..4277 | 2.88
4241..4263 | 2.99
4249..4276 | 2.9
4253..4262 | 2.96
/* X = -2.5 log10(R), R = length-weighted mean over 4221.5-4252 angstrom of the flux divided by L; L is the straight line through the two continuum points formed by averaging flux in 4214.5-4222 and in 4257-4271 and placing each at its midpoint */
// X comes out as 0.08 mag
